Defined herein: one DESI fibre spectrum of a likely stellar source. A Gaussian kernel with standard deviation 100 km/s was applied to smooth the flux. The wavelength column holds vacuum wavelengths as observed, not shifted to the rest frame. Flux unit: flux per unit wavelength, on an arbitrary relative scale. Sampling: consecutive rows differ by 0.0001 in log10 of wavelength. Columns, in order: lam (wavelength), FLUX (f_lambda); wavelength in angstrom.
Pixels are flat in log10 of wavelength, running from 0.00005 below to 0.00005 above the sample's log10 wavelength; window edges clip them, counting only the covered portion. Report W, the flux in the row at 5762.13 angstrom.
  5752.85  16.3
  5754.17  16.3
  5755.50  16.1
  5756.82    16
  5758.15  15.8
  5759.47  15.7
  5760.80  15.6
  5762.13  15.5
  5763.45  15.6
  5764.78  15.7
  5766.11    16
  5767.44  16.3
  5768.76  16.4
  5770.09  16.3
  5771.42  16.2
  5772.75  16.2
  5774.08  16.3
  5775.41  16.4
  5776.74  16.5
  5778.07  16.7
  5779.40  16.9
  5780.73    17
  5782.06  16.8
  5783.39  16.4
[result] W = 15.5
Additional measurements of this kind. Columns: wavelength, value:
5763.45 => 15.6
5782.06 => 16.8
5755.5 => 16.1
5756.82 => 16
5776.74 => 16.5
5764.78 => 15.7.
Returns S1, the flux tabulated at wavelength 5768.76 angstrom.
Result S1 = 16.4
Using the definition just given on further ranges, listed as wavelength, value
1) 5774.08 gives 16.3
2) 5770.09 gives 16.3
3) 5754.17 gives 16.3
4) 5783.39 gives 16.4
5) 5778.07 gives 16.7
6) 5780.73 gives 17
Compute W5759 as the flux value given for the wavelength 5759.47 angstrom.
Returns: 15.7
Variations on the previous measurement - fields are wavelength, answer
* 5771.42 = 16.2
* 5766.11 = 16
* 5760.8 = 15.6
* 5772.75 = 16.2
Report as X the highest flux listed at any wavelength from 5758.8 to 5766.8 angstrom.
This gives 16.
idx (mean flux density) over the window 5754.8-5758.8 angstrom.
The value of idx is 16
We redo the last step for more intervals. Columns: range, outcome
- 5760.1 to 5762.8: 15.6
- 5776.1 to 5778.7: 16.6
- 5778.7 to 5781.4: 17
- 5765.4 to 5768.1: 16.1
